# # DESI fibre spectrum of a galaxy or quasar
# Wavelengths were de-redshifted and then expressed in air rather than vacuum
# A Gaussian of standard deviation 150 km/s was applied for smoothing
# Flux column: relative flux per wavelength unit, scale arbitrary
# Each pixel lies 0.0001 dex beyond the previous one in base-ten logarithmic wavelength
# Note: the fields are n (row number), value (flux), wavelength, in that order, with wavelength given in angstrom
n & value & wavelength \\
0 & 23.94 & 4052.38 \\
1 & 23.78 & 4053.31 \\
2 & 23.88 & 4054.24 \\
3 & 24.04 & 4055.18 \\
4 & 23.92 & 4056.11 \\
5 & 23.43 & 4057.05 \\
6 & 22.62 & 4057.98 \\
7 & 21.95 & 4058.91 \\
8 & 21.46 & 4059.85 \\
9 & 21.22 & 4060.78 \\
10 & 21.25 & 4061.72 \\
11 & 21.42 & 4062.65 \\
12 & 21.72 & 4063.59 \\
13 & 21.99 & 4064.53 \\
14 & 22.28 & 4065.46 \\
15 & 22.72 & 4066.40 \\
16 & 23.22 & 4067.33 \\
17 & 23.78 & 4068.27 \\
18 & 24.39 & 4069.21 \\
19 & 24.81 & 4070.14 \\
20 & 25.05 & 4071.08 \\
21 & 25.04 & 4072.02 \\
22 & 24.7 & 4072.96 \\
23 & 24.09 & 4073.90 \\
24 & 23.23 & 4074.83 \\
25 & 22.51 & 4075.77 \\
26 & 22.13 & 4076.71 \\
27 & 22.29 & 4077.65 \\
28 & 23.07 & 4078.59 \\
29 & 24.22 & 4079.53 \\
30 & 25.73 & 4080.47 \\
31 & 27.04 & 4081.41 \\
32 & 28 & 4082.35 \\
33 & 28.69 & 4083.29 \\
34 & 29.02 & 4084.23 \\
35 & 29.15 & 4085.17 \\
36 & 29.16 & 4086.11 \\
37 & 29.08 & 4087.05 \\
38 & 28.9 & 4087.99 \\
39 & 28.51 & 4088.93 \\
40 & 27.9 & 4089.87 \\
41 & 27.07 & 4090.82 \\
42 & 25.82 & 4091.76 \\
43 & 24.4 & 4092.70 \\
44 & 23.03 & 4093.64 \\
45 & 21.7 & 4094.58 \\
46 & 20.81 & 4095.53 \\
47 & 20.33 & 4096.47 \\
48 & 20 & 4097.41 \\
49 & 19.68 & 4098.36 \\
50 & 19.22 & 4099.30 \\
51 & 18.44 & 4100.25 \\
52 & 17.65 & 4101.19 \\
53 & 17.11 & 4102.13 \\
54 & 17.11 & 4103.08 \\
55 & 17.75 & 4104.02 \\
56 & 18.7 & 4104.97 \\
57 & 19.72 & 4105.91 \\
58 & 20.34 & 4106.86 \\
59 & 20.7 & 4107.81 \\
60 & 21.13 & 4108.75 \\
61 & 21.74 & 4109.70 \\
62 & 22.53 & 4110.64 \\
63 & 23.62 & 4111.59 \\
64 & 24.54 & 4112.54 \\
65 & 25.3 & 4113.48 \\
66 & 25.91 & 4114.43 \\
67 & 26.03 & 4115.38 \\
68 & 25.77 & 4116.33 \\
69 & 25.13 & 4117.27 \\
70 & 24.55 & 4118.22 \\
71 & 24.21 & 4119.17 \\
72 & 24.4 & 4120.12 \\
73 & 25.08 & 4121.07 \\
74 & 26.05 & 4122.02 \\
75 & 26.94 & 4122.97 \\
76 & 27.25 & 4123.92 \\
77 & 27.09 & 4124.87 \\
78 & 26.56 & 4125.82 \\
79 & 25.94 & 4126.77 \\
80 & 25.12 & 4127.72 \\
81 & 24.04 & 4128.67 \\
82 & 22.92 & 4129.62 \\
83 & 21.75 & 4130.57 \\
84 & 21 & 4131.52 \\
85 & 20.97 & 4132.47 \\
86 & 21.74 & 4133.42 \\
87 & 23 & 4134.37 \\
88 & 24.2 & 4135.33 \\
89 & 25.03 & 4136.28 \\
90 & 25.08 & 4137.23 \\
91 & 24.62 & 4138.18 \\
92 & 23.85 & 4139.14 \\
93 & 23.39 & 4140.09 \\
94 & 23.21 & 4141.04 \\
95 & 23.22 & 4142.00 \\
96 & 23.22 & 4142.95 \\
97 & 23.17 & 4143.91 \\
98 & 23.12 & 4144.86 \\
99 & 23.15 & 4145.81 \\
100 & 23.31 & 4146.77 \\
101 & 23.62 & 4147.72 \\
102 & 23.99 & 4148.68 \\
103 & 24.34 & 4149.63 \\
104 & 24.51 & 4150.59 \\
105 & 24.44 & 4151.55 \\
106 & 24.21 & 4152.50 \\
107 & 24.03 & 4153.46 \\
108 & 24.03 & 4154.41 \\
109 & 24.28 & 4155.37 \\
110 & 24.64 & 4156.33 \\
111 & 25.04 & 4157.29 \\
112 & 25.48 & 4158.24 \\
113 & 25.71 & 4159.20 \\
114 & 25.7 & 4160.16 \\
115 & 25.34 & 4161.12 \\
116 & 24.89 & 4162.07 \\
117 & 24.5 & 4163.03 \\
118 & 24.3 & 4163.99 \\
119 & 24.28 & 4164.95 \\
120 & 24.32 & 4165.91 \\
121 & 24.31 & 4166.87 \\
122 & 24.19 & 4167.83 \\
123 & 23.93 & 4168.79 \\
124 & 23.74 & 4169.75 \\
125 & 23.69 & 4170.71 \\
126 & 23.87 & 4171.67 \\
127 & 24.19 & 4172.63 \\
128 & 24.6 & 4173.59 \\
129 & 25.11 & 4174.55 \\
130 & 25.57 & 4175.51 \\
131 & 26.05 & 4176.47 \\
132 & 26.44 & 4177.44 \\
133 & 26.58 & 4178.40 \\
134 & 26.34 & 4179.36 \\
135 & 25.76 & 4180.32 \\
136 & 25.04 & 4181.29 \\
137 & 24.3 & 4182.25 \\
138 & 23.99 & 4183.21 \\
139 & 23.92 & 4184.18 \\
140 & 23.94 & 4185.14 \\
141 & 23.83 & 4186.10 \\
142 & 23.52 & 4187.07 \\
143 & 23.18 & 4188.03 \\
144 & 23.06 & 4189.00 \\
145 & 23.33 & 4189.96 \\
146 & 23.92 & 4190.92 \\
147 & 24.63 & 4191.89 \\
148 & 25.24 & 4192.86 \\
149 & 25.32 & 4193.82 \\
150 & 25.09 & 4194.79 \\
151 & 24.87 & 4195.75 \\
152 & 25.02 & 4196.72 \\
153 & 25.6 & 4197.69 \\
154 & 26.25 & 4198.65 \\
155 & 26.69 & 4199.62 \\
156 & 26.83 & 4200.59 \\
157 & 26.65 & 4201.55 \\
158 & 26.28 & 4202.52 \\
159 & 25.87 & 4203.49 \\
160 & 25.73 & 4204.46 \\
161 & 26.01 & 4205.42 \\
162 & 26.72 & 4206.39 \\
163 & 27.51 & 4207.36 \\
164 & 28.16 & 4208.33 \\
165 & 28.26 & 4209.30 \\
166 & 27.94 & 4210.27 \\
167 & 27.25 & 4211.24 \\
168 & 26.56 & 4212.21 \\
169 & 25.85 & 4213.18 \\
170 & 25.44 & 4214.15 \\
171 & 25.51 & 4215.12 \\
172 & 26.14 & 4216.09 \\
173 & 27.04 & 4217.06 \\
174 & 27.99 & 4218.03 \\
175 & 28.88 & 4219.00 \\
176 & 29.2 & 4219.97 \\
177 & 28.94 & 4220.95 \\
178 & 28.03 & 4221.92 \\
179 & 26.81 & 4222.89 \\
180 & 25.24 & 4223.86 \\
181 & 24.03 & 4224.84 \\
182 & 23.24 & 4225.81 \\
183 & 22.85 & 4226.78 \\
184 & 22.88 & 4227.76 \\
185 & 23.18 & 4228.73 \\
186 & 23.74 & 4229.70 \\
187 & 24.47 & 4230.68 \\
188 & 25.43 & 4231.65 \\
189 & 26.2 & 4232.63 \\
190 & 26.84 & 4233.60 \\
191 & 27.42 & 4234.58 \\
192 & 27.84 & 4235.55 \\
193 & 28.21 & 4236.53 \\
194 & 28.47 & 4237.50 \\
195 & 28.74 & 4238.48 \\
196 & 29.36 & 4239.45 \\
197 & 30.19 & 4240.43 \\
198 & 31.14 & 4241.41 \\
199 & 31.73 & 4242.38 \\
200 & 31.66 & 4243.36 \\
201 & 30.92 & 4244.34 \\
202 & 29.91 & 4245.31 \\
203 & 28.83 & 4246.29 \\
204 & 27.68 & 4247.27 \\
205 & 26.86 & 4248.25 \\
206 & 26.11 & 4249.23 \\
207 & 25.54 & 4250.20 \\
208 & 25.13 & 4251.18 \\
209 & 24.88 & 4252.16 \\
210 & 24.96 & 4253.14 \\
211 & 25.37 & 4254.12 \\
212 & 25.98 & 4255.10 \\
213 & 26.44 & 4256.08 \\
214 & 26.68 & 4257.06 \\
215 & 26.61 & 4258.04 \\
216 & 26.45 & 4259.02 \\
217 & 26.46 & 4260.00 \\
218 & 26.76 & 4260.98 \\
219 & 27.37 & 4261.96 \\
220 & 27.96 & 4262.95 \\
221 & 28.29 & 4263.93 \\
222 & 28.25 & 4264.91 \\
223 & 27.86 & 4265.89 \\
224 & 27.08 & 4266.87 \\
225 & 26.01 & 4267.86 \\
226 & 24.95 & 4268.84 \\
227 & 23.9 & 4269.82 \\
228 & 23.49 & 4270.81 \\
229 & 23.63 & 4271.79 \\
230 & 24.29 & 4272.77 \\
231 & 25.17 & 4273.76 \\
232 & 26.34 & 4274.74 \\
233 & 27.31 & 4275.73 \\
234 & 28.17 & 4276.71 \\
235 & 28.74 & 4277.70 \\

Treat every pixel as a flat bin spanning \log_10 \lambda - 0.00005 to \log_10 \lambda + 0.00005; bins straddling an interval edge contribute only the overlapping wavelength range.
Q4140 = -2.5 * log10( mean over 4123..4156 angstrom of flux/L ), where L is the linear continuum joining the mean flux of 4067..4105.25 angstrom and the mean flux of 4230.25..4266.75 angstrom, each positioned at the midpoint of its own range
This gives 0.05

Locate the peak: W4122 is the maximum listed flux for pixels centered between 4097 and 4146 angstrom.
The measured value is 27.25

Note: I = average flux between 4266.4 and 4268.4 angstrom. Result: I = 26.4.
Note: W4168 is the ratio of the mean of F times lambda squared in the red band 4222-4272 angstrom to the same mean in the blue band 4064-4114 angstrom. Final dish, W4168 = 1.2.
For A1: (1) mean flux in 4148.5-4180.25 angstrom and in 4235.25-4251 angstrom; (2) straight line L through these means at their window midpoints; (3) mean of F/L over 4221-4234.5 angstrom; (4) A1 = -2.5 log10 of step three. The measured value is 0.12 mag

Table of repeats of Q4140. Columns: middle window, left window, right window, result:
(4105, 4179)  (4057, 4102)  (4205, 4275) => 0.034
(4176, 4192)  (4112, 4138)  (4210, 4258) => 0.056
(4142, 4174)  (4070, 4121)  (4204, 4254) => 0.043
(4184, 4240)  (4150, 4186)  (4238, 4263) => 0.014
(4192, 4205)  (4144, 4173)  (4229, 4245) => 0.022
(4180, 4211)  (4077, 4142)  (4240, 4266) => 0.030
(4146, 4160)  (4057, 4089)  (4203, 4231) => 0.045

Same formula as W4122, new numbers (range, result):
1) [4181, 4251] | 31.73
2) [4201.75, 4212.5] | 28.26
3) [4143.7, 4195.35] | 26.58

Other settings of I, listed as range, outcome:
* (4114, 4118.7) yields 25.5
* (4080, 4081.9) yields 26.4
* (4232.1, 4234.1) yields 26.4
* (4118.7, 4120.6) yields 24.3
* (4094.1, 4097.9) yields 20.7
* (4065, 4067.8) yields 22.7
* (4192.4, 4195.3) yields 25.3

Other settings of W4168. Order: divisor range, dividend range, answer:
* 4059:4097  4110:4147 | 1.01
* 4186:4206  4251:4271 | 1.08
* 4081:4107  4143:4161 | 1.07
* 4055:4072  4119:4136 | 1.10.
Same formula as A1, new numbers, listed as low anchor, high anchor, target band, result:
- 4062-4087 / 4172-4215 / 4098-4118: 0.164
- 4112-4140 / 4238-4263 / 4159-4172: 0.048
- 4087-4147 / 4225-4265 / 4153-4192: 0.013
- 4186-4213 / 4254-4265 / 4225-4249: -0.036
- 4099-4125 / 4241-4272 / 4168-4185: -0.012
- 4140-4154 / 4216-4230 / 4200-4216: -0.049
